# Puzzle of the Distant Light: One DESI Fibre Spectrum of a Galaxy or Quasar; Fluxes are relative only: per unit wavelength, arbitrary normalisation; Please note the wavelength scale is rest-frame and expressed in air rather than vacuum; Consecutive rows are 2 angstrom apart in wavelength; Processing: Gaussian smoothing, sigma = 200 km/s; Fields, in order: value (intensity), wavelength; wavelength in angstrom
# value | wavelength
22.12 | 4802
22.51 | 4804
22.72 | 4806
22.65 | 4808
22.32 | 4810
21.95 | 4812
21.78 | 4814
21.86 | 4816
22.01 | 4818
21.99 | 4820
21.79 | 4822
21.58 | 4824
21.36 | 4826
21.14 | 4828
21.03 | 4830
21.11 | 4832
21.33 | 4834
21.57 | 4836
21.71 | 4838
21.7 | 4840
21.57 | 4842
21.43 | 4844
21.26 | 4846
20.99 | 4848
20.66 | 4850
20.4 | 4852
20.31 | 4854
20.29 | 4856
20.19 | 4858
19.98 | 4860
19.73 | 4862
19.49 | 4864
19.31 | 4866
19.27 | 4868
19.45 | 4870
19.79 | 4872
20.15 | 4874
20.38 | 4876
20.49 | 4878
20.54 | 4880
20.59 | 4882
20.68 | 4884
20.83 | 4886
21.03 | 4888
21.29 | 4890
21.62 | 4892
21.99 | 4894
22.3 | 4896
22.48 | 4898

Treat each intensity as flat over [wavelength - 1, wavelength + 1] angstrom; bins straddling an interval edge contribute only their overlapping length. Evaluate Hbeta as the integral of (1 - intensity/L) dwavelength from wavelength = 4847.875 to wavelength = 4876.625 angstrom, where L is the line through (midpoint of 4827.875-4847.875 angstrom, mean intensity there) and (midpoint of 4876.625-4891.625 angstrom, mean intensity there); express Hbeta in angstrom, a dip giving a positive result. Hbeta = 1.48 angstrom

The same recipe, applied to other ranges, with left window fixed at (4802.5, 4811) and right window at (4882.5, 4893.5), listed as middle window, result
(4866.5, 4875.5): 0.72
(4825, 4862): 1.55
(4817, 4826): 0.19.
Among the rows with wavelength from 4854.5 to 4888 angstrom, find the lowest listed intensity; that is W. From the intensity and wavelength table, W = 19.27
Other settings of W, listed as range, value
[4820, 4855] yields 20.31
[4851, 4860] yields 19.98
